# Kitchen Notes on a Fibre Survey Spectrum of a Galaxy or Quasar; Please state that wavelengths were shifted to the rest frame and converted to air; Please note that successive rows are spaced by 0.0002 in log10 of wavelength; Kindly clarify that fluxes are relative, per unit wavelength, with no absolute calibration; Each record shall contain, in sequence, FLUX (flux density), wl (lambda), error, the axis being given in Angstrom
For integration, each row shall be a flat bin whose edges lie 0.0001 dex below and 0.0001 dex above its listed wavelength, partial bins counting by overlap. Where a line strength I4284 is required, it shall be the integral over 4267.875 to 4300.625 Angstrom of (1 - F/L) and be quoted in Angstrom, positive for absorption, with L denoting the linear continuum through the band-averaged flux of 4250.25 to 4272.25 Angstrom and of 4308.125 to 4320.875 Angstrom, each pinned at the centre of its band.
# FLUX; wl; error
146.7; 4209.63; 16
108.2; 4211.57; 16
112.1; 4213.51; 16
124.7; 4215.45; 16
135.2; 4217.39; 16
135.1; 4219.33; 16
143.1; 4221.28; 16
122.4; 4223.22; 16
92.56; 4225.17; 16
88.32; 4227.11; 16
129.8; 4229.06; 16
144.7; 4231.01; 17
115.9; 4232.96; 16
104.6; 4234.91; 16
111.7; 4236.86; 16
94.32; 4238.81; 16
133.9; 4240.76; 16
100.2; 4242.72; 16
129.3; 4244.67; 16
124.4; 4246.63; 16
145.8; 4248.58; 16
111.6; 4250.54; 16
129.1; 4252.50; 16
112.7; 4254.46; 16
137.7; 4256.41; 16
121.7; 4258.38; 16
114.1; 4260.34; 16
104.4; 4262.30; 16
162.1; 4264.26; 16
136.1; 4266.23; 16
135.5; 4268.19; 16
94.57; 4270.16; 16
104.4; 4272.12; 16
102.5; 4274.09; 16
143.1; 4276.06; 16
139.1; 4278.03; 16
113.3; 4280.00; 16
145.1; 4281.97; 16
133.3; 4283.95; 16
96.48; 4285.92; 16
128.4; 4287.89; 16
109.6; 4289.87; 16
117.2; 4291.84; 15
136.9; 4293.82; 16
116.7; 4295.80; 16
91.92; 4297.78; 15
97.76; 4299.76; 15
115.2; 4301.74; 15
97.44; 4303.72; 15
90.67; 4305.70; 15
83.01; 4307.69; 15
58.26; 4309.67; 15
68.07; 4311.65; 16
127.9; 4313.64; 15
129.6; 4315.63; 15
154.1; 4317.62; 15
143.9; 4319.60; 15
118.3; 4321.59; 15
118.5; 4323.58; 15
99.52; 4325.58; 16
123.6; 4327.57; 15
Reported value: 0.2 Angstrom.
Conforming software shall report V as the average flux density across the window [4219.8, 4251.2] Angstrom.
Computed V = 119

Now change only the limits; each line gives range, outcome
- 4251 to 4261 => 123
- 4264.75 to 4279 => 124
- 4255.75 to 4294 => 123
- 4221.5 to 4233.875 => 117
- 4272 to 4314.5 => 110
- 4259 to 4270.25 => 127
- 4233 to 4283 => 122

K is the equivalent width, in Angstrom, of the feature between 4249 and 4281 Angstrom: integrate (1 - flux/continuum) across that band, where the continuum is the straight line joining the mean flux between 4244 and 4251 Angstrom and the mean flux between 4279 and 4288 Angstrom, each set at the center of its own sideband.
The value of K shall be 0.74 Angstrom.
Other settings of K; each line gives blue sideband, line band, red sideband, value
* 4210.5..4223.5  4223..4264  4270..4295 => 1.9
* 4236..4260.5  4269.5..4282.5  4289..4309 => -0.9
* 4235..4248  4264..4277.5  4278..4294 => -0.4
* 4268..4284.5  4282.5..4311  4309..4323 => 3.3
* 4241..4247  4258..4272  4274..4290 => 0.0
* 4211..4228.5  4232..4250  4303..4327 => -0.2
